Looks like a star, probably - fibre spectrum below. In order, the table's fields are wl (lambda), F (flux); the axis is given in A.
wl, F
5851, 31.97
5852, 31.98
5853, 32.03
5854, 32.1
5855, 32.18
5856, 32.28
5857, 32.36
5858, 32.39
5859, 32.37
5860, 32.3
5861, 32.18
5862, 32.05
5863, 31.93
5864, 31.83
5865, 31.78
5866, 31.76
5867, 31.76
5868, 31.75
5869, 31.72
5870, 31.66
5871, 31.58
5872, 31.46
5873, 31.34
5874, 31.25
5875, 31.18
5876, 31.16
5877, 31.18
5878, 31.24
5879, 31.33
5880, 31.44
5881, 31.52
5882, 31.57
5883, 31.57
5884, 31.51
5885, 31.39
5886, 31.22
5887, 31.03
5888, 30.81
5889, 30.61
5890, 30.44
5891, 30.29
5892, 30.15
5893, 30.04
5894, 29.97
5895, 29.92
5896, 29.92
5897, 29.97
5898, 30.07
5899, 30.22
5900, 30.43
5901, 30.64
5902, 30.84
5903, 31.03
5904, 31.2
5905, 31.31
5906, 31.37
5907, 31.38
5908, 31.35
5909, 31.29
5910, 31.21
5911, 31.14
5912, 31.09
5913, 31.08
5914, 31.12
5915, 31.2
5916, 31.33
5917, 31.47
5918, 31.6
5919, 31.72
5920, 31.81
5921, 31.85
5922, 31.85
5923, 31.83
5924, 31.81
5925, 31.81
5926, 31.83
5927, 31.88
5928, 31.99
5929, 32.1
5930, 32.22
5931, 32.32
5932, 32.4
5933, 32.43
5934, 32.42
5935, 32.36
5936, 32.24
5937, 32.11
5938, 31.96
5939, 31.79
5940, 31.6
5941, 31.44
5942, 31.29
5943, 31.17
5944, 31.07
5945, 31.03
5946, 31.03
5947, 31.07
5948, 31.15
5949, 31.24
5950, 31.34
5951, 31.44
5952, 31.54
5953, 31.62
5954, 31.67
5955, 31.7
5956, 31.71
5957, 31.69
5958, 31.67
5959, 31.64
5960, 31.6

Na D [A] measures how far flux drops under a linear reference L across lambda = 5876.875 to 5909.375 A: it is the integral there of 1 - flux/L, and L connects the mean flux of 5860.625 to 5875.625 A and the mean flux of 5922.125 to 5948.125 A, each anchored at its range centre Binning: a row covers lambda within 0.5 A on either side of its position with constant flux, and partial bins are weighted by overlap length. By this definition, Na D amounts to 0.89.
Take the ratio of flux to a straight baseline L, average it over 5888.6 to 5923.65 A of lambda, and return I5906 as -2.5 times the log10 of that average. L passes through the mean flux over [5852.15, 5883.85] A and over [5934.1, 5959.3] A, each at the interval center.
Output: 0.02 mag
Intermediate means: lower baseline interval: 31.7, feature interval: 30.9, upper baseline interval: 31.6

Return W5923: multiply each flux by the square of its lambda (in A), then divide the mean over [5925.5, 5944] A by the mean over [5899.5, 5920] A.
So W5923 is 1.03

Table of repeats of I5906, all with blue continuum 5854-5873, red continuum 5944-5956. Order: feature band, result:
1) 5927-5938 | -0.03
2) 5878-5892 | 0.02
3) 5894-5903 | 0.05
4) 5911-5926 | 0.00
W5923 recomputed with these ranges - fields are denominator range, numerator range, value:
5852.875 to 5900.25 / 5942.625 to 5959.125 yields 1.03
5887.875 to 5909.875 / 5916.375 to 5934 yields 1.05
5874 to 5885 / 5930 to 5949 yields 1.03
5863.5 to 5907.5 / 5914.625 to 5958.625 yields 1.04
